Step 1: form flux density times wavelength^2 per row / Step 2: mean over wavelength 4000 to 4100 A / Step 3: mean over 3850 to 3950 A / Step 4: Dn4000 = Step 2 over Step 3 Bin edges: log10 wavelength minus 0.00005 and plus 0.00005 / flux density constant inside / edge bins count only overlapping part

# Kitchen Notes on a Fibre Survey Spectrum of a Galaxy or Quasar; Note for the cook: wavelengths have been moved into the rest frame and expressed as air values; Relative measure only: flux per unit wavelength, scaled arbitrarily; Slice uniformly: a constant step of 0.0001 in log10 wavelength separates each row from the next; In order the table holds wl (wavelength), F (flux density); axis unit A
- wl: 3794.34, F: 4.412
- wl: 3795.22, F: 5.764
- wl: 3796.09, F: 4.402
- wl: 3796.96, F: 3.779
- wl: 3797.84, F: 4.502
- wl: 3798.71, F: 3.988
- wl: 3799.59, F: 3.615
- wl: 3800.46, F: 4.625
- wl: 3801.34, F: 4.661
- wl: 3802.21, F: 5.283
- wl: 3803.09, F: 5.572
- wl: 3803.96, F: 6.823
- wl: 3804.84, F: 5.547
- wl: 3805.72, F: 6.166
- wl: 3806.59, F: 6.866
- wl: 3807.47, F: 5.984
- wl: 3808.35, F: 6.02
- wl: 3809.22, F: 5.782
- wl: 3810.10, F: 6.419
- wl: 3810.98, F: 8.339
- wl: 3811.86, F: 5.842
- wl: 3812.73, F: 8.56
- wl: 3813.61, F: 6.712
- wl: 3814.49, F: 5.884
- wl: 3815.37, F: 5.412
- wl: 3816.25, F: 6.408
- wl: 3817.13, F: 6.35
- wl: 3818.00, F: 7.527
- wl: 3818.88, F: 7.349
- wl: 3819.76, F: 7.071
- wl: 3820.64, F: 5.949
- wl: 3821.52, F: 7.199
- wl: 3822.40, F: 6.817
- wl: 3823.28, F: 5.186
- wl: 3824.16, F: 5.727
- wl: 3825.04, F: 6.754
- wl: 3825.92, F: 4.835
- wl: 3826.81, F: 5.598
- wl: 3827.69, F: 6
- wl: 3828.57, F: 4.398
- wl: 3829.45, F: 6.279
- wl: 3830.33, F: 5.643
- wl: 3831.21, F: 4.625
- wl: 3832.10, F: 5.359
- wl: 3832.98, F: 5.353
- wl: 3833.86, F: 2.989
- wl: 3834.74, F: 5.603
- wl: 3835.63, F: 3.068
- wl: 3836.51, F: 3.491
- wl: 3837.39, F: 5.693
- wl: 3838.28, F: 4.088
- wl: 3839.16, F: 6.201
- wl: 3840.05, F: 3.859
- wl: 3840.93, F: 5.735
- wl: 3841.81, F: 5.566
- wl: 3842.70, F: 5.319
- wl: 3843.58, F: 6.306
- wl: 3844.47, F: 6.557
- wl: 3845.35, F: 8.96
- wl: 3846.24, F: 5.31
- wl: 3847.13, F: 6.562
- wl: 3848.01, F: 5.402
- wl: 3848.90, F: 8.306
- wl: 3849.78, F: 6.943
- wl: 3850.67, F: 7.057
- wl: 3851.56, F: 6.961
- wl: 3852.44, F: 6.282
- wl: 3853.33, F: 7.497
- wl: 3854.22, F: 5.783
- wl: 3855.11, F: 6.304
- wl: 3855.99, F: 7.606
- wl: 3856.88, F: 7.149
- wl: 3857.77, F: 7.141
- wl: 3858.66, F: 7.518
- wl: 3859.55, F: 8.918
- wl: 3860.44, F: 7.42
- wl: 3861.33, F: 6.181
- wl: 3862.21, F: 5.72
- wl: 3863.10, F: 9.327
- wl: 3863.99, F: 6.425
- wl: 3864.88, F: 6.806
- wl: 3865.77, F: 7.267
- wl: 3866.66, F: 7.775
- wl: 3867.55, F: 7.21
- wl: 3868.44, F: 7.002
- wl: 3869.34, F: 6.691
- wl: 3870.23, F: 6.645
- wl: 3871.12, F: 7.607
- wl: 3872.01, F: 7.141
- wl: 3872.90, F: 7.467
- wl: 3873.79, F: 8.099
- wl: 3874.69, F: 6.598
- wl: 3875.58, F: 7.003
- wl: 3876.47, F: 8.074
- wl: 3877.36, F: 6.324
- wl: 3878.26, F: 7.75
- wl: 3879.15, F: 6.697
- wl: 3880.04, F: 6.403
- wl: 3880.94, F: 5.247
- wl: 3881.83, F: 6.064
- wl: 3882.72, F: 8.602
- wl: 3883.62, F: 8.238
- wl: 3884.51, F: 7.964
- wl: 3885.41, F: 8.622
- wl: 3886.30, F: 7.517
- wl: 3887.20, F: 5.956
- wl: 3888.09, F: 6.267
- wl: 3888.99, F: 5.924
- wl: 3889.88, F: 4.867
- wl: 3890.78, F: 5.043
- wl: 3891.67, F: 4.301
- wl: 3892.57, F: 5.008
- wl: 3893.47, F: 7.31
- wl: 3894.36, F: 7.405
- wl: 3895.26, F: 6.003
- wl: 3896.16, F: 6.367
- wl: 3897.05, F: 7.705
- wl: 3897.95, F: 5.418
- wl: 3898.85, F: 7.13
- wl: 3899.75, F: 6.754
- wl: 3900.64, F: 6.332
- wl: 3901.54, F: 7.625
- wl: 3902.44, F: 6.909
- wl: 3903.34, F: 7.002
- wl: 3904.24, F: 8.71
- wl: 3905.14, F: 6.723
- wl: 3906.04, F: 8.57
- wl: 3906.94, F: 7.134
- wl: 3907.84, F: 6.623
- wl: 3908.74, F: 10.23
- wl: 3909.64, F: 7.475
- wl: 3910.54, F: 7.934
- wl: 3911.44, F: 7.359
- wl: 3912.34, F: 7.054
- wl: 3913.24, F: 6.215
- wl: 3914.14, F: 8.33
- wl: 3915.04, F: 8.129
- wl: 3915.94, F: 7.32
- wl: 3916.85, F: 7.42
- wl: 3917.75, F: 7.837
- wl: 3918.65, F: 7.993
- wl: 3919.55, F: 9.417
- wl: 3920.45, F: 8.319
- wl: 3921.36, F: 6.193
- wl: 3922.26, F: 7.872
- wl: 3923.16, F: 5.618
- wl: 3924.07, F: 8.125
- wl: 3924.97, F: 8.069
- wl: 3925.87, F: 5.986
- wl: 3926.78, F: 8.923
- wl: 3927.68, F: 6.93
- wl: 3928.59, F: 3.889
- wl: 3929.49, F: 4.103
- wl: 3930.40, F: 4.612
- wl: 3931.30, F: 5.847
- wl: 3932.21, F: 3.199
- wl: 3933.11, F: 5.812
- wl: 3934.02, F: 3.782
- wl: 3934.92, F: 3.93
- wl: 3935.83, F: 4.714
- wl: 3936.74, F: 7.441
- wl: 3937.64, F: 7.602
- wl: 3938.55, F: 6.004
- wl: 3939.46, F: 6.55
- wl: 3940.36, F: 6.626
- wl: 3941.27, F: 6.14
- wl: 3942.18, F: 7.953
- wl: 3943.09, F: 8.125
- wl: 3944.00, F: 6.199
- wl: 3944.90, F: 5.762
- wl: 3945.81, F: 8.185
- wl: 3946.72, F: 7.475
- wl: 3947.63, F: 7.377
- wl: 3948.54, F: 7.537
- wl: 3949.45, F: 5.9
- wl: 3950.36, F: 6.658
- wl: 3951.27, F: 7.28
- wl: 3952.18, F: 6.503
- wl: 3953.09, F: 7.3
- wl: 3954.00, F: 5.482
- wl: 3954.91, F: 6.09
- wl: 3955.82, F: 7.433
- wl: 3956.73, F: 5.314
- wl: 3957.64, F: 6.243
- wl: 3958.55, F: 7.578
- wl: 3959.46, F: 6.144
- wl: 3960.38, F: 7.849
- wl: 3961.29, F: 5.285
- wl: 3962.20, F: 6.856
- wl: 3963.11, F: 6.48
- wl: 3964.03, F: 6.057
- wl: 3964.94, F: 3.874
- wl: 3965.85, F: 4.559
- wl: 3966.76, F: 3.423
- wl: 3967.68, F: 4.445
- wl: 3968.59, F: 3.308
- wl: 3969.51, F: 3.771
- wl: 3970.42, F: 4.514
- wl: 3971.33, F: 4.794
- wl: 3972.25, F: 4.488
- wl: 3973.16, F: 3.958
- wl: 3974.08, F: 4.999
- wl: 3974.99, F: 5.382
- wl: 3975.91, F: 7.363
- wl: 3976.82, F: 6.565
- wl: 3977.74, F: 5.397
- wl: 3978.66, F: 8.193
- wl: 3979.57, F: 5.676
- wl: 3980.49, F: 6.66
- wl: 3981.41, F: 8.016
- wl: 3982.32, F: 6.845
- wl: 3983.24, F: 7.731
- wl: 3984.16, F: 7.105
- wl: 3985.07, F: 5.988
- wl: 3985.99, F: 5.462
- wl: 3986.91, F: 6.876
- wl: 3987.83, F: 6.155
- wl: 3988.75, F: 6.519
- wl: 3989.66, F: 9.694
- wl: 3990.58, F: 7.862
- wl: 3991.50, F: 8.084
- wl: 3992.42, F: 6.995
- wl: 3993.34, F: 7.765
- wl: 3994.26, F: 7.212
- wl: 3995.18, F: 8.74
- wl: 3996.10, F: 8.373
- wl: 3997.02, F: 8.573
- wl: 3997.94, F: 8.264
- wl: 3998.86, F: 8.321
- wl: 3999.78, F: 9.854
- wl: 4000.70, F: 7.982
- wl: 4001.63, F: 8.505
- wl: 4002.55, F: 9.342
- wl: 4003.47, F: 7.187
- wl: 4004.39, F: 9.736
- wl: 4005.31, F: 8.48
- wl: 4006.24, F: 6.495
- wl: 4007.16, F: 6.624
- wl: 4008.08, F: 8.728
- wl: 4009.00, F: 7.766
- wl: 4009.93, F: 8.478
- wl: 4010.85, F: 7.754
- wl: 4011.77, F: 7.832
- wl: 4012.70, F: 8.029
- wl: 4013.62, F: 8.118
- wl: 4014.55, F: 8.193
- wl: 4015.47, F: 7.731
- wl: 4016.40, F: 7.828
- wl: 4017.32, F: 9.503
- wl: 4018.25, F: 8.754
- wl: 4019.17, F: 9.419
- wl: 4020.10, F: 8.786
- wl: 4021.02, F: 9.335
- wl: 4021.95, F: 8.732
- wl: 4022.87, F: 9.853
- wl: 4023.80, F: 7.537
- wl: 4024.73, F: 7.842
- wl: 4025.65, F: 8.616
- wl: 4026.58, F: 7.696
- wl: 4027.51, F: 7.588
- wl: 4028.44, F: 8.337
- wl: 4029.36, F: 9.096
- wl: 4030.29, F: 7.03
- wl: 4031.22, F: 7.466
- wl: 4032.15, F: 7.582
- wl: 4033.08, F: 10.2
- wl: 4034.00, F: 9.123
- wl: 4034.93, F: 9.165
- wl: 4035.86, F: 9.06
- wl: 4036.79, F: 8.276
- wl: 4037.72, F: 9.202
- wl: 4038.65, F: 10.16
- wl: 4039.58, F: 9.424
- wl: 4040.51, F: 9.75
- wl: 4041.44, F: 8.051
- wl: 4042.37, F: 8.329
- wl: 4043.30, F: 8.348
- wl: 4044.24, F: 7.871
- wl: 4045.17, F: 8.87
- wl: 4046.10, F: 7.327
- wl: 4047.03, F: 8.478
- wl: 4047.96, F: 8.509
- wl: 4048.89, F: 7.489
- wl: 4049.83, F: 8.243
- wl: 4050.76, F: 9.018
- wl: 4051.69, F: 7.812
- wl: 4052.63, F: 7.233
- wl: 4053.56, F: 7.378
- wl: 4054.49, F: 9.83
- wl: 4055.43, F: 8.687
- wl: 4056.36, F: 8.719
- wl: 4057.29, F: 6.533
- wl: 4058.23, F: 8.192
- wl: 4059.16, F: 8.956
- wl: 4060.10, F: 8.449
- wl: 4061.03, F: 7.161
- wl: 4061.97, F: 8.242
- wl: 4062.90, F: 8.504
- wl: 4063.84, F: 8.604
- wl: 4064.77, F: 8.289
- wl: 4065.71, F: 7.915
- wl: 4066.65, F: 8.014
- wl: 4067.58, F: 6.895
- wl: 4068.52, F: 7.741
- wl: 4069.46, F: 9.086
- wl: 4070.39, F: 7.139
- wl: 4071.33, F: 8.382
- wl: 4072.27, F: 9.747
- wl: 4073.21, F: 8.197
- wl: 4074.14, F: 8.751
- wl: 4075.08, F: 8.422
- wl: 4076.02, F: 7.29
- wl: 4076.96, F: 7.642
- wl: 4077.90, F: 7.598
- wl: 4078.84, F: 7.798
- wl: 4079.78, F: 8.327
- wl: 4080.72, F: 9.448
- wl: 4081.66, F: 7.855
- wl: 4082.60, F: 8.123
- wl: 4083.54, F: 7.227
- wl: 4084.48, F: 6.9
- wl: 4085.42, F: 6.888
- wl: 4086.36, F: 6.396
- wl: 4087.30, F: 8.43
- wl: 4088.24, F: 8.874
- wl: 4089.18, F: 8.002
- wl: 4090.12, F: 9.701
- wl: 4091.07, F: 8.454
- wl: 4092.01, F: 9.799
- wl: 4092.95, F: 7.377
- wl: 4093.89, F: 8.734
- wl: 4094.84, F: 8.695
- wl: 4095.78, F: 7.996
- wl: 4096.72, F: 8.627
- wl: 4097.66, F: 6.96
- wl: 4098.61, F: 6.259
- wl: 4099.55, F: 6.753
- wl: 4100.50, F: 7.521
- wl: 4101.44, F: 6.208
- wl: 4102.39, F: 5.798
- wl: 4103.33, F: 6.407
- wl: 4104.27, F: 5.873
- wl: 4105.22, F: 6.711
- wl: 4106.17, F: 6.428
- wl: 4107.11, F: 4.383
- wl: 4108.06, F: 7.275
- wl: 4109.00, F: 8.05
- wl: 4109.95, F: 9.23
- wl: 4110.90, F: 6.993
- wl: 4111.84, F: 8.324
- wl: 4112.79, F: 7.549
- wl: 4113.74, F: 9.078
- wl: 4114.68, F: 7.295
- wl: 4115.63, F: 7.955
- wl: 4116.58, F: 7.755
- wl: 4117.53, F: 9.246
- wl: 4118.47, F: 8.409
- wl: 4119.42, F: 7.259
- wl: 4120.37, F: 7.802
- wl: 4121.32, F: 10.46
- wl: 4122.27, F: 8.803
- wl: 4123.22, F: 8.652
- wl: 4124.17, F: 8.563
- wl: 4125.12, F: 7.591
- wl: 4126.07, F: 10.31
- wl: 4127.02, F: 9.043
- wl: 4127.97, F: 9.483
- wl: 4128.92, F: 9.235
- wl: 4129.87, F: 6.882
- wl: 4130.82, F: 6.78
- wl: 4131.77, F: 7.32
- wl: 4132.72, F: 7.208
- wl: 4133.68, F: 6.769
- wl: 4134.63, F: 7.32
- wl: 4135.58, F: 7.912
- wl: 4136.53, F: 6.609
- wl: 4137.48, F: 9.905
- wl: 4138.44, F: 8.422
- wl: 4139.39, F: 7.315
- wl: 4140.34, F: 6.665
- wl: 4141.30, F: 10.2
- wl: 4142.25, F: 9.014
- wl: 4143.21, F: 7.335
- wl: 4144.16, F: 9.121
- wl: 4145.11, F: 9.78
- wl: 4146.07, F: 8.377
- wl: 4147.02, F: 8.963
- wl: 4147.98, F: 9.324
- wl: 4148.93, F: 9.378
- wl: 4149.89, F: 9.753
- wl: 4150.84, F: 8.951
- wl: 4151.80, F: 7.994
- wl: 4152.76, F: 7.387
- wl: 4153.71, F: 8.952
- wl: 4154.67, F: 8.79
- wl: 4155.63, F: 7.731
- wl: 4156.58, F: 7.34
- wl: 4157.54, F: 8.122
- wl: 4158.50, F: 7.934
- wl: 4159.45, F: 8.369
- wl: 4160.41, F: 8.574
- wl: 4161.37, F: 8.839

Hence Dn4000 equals 1.29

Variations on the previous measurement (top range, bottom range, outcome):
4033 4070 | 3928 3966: 1.44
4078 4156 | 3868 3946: 1.31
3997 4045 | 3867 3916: 1.29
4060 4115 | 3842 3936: 1.25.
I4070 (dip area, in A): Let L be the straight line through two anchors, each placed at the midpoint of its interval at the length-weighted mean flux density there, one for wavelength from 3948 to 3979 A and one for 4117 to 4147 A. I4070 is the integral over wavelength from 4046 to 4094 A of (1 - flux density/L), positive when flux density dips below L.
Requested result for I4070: -4.9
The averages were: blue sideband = 5.79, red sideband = 8.33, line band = 8.13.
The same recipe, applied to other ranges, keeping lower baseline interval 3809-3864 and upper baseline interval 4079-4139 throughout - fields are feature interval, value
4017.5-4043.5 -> -4.57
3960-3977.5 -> 4.66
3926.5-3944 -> 2.41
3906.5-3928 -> -2.87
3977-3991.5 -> 0.28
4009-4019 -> -1.30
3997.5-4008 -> -1.53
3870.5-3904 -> -1.31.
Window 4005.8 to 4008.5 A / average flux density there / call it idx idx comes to 7.28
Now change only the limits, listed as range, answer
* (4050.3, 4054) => 7.86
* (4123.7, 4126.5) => 8.8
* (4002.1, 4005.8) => 8.67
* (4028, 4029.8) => 8.75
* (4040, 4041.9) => 8.92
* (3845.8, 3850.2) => 6.51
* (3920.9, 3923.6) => 6.56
